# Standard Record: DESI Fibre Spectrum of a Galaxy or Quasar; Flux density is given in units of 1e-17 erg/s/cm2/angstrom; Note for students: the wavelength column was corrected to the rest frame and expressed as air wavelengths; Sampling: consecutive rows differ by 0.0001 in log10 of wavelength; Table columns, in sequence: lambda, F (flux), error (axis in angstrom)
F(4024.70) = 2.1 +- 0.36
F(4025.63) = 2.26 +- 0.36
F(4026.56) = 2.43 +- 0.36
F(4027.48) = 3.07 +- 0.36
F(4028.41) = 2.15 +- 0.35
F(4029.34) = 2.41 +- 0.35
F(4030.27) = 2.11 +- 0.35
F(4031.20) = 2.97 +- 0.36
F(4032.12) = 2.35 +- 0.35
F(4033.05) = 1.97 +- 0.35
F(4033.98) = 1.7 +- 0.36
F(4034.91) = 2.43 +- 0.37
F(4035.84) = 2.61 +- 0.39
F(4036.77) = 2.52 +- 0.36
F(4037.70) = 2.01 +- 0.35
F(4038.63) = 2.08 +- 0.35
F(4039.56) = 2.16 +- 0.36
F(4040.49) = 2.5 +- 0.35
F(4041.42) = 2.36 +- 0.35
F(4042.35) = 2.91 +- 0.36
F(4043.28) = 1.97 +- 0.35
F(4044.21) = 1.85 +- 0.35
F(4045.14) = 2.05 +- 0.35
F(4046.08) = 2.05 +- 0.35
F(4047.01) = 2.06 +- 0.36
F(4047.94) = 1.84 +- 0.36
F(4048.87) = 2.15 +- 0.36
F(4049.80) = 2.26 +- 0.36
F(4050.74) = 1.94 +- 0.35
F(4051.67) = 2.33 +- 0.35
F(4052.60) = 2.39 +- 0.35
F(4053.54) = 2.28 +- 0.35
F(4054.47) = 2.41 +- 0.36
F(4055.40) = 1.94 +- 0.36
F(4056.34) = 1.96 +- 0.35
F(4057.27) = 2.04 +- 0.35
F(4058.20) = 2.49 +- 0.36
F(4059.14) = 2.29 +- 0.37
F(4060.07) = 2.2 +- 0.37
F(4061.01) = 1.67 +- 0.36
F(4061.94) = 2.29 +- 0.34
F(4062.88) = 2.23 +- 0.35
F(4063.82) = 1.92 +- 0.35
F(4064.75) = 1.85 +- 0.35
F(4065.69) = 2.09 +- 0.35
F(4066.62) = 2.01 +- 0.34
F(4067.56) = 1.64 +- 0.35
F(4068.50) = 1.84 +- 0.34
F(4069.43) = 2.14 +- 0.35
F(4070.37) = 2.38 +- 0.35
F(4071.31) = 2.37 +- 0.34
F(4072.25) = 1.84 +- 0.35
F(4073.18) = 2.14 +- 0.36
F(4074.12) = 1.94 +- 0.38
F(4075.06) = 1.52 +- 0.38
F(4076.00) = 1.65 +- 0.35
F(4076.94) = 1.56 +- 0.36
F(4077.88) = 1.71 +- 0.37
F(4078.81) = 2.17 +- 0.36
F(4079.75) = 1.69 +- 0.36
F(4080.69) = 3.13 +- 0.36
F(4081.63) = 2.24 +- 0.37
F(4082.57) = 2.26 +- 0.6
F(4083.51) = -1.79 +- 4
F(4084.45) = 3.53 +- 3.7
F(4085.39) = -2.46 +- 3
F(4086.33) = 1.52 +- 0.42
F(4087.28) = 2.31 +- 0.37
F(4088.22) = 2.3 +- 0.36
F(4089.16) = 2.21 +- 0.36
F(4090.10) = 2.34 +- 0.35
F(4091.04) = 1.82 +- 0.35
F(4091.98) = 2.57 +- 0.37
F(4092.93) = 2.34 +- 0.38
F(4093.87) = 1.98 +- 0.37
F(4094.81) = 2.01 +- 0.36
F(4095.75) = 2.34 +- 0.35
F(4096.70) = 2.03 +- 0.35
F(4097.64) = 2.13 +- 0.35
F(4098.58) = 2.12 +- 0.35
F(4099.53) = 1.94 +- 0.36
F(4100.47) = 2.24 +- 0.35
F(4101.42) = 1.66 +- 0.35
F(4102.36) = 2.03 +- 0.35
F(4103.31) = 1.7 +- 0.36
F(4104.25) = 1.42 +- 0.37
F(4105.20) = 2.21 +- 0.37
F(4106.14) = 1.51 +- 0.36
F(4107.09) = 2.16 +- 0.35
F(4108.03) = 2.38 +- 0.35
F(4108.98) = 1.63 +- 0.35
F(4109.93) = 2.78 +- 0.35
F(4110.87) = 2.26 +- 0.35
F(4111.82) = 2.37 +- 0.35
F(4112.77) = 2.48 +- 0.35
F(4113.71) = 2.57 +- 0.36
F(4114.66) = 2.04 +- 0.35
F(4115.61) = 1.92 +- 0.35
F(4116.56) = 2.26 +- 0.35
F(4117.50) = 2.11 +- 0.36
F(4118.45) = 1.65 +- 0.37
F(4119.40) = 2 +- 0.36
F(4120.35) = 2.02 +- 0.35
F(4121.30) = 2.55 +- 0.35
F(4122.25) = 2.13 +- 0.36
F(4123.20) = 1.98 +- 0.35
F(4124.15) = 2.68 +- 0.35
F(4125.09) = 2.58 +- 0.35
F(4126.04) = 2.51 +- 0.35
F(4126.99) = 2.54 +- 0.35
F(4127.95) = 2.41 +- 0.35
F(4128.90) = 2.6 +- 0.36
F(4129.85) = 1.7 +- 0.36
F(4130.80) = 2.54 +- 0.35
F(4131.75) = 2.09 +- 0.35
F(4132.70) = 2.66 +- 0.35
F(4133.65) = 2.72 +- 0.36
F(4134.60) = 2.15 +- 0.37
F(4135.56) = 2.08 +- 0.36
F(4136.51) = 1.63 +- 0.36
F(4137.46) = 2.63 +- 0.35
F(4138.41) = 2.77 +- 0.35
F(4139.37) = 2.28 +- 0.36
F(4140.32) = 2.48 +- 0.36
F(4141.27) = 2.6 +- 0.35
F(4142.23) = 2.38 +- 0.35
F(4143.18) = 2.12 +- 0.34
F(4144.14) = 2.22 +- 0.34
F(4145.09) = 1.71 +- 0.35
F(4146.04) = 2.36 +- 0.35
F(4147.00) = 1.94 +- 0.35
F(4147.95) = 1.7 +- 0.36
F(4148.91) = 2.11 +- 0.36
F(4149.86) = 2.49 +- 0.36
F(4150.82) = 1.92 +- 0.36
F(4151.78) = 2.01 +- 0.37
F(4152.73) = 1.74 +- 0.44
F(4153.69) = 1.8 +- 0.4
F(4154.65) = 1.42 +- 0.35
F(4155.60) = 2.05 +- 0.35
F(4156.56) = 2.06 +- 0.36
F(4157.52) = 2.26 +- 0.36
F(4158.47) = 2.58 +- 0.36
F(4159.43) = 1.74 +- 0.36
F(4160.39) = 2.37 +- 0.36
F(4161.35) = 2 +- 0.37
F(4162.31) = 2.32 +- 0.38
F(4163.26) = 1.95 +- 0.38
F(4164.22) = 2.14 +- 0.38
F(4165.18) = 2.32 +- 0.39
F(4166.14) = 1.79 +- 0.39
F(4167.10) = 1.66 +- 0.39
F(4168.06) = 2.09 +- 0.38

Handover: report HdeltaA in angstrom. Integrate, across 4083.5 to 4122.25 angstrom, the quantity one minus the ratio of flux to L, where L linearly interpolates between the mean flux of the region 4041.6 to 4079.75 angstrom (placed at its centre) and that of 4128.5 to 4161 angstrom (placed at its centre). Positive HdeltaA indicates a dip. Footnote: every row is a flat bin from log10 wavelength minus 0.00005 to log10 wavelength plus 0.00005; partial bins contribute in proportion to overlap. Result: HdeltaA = 2.51 angstrom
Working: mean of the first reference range 2.06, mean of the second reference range 2.17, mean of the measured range 1.98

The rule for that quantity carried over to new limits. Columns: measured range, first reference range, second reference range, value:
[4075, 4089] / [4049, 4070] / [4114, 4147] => 3.8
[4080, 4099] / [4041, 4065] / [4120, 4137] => 3.3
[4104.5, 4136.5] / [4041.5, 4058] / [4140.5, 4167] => -2.1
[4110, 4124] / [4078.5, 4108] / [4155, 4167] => -1.8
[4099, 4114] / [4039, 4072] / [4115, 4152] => 0.8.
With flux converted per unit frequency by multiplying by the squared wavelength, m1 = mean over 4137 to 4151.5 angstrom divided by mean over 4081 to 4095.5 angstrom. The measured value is 1.35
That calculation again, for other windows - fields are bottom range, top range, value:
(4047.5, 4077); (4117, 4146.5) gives 1.15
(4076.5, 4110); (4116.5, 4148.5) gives 1.23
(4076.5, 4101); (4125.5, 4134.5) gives 1.32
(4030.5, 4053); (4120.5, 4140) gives 1.11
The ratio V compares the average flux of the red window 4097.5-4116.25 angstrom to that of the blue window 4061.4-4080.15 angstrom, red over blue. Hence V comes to 1.07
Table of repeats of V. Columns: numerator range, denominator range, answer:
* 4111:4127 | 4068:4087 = 1.34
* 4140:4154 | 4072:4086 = 1.37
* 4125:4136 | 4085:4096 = 1.32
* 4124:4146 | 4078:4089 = 1.50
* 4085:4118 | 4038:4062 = 0.92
